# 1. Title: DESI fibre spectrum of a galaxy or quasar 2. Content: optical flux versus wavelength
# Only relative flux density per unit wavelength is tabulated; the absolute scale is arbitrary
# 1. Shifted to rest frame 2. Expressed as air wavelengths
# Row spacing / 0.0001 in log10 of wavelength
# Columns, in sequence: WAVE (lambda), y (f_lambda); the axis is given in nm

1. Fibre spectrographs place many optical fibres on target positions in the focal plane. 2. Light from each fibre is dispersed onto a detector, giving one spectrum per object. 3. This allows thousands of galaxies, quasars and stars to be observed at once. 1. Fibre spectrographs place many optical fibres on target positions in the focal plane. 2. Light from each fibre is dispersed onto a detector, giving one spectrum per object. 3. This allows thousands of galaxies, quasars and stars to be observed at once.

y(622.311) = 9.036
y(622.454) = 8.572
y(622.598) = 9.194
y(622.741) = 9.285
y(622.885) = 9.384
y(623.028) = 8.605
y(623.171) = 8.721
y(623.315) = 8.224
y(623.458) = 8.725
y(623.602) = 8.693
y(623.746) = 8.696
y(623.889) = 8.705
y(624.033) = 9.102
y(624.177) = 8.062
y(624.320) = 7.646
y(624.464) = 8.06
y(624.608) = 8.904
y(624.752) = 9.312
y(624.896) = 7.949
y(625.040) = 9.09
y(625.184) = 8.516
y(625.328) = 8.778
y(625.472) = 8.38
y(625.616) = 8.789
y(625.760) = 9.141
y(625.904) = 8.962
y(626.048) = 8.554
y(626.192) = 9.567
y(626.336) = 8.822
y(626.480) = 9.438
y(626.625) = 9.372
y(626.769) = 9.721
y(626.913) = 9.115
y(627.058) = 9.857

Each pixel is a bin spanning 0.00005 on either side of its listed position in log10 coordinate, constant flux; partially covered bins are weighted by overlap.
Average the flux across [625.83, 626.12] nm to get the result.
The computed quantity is 8.77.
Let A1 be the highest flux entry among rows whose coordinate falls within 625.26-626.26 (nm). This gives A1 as 9.567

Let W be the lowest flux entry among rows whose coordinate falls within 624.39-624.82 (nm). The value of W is 8.06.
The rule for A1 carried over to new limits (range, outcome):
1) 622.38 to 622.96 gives 9.384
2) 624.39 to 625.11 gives 9.312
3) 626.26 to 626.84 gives 9.721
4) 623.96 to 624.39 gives 9.102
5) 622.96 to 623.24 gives 8.721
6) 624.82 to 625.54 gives 9.09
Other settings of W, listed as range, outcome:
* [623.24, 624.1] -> 8.224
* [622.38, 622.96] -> 8.572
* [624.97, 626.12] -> 8.38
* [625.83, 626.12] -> 8.554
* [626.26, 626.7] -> 8.822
